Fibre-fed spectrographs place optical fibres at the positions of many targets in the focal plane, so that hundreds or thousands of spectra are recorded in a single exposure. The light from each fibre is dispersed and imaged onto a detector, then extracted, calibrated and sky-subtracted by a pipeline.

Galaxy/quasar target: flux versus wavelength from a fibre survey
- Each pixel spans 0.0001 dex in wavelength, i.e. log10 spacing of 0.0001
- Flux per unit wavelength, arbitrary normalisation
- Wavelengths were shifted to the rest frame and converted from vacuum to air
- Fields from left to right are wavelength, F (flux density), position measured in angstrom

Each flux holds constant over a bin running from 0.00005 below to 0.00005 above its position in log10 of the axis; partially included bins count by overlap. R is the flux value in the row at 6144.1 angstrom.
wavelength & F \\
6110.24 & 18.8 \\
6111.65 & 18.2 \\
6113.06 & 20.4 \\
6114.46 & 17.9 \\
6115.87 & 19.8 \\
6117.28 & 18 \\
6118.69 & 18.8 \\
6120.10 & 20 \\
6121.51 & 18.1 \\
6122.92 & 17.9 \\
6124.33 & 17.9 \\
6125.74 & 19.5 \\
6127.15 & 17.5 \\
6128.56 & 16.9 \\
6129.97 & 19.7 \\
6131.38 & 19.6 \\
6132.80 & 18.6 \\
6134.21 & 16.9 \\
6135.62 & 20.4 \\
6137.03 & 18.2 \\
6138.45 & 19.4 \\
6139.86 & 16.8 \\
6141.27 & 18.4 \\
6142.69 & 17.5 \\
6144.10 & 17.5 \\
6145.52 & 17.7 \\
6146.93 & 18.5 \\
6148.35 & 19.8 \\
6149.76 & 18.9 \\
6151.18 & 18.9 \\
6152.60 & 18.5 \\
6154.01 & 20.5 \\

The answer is 17.5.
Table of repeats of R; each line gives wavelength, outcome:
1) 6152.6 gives 18.5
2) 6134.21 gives 16.9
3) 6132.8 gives 18.6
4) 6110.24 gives 18.8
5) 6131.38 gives 19.6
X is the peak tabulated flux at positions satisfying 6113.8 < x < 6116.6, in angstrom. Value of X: 19.8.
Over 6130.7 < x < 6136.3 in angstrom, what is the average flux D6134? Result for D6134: 18.9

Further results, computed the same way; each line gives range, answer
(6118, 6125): 18.5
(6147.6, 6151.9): 19.2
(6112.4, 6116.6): 19.4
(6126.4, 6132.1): 18.4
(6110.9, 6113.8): 19.3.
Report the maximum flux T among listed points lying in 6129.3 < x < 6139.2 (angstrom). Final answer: 20.4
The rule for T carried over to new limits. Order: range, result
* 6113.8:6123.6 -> 20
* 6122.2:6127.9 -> 19.5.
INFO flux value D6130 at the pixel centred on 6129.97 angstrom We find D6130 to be 19.7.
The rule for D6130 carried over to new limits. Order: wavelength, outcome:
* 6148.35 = 19.8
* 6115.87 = 19.8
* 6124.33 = 17.9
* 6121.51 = 18.1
